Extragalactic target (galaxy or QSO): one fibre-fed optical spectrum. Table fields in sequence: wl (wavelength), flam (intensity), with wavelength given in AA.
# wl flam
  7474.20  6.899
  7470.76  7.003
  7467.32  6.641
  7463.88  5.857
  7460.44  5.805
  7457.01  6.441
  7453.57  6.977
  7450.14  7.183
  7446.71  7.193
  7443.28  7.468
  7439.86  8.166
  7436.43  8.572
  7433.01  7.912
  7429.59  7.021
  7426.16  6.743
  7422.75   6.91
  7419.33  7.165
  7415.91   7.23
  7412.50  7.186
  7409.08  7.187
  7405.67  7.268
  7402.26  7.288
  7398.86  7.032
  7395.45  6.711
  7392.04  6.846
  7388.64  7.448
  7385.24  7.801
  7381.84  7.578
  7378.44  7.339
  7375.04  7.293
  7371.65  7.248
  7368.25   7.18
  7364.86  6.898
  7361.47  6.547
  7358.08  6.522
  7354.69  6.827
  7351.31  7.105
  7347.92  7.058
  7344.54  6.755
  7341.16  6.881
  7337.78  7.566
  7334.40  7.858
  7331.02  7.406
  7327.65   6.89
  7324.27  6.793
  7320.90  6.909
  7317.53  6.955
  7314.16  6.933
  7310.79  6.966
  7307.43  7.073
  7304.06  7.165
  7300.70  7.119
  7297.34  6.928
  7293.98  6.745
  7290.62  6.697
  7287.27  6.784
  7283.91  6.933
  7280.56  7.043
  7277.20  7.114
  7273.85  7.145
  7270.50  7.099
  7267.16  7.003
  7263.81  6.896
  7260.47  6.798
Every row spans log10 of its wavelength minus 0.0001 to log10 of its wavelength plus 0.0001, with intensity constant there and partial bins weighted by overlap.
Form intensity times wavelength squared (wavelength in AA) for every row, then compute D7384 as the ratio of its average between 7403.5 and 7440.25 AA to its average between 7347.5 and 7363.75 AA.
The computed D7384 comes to 1.10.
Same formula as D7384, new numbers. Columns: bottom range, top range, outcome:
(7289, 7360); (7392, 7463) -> 1.05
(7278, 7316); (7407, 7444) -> 1.10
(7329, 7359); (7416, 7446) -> 1.07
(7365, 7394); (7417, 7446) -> 1.04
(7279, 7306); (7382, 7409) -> 1.07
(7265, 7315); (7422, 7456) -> 1.10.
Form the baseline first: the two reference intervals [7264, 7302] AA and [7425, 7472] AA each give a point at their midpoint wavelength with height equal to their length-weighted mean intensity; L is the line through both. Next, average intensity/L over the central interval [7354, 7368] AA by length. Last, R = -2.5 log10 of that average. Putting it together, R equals 0.04 mag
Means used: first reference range 6.96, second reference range 7.07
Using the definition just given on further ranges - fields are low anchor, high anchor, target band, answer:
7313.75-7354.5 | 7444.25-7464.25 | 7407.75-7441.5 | -0.099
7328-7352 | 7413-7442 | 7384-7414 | 0.029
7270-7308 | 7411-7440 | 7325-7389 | 0.005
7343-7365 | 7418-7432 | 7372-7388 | -0.091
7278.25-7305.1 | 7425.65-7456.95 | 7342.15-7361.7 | 0.048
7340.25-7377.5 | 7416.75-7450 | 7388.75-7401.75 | 0.033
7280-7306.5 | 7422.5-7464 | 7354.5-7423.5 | -0.009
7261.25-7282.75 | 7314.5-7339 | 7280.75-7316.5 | 0.025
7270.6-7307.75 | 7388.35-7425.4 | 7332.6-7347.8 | -0.033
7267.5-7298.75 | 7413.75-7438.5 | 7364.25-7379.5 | 0.001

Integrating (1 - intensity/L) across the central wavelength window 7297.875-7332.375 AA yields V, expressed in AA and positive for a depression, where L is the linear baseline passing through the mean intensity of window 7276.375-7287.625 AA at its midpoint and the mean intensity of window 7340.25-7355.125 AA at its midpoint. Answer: -0.3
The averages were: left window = 6.97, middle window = 7.01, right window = 6.94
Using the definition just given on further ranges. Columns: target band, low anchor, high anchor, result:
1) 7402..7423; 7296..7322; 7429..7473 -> -0.34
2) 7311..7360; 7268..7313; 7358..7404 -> 0.25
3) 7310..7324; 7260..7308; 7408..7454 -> 0.27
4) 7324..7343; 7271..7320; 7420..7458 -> -0.52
